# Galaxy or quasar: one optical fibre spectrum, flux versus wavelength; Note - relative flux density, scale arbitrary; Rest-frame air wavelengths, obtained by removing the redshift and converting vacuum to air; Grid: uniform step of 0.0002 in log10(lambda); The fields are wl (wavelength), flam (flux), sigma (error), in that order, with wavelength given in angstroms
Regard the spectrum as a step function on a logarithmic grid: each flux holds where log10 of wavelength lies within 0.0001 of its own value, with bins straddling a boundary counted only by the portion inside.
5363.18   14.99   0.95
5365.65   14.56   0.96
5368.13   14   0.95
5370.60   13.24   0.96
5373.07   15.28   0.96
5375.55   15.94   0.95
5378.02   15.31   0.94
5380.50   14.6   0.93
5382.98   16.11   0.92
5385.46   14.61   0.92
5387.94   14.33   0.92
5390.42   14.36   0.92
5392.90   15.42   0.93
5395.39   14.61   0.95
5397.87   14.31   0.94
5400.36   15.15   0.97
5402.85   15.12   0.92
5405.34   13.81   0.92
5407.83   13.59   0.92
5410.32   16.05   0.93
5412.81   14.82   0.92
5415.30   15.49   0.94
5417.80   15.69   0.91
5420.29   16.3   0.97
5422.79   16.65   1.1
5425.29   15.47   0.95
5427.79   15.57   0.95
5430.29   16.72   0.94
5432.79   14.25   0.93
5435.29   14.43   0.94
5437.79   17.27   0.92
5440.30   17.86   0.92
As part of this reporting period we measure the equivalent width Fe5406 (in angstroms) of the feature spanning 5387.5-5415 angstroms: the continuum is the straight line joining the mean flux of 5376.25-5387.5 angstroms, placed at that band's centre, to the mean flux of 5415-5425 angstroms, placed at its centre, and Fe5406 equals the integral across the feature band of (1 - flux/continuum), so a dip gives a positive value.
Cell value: 1.5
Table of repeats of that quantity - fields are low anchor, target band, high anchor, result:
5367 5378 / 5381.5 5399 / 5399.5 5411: -0.2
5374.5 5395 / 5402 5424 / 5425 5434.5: 0.0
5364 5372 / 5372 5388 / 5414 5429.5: -0.9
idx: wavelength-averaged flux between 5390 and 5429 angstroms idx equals 15.2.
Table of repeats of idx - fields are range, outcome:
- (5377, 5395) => 14.9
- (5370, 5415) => 14.9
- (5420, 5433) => 15.9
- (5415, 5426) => 16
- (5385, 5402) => 14.7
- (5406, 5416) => 14.9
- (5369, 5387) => 15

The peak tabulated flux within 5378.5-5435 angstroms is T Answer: 16.72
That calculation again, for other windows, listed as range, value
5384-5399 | 15.42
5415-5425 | 16.65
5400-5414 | 16.05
